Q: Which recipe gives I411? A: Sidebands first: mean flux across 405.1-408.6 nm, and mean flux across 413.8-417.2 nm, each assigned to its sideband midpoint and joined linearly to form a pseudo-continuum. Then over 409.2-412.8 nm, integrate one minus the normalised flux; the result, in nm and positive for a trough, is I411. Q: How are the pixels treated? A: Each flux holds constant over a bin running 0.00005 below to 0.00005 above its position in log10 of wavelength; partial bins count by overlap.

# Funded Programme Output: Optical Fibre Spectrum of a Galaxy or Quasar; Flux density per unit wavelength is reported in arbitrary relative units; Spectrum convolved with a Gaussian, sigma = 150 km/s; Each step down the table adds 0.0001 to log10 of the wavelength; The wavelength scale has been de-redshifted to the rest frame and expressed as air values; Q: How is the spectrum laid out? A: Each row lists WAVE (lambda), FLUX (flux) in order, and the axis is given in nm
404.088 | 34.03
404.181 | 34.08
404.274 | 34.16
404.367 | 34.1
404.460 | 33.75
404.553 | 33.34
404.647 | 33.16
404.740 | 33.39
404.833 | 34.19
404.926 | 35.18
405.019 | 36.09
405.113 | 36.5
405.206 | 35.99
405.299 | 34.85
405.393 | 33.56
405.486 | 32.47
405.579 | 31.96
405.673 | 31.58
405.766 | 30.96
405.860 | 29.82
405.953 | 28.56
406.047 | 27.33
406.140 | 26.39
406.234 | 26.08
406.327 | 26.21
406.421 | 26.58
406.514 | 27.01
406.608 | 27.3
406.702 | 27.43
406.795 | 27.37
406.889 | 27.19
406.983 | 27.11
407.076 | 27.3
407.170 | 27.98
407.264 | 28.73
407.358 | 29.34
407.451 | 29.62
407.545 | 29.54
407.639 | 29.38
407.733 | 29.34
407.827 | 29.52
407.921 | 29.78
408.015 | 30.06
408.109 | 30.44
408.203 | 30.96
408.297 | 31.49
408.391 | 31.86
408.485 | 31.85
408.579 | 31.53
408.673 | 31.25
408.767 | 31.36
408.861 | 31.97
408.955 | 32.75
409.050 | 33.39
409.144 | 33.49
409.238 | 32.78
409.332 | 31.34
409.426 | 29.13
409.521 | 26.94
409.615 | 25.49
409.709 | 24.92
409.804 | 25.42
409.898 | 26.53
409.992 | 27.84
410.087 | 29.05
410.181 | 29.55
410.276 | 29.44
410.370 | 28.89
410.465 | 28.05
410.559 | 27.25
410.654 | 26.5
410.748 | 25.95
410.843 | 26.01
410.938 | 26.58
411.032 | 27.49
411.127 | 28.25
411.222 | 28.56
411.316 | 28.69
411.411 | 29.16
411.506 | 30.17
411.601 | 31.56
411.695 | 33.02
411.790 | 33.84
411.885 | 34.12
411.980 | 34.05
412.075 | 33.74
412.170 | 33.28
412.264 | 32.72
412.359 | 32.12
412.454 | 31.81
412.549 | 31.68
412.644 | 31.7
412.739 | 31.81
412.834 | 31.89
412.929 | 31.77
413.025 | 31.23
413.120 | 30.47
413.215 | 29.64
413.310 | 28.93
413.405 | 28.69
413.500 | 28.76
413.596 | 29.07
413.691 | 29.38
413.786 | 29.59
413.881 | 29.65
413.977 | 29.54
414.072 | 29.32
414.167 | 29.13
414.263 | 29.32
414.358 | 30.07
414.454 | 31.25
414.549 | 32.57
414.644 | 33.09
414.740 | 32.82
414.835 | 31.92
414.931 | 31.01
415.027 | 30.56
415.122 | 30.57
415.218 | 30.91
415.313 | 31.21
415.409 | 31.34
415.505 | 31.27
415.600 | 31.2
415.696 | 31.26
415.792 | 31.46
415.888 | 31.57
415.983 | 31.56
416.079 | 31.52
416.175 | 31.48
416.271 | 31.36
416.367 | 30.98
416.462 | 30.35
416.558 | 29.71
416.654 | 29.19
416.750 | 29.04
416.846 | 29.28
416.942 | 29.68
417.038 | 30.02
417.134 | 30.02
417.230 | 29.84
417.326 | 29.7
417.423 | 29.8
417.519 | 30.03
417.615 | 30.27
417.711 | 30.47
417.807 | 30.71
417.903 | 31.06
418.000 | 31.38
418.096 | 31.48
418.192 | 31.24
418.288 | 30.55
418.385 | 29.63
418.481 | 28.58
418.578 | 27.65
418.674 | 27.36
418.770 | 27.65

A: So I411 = 0.07 nm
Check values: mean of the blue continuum 29.7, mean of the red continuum 30.7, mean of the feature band 29.6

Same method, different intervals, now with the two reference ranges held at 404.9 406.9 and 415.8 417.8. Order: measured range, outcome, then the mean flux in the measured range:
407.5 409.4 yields -0.06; 31.2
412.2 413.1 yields -0.05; 31.8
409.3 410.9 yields 0.15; 27.5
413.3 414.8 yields 0.01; 30.1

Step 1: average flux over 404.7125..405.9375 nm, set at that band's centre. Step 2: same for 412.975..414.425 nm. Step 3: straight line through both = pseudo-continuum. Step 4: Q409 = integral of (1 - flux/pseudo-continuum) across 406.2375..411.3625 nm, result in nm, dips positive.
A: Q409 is 0.48 nm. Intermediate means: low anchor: 33.5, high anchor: 29.5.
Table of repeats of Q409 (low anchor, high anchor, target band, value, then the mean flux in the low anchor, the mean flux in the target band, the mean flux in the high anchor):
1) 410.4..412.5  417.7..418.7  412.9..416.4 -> -0.07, 30.1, 30.7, 30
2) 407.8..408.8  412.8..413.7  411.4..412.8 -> -0.10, 30.9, 32.4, 30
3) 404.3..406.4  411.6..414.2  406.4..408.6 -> 0.18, 32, 29.1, 31.2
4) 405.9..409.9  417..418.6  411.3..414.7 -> -0.16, 29.1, 31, 30.2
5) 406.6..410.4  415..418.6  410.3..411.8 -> 0.06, 29.5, 28.6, 30.5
